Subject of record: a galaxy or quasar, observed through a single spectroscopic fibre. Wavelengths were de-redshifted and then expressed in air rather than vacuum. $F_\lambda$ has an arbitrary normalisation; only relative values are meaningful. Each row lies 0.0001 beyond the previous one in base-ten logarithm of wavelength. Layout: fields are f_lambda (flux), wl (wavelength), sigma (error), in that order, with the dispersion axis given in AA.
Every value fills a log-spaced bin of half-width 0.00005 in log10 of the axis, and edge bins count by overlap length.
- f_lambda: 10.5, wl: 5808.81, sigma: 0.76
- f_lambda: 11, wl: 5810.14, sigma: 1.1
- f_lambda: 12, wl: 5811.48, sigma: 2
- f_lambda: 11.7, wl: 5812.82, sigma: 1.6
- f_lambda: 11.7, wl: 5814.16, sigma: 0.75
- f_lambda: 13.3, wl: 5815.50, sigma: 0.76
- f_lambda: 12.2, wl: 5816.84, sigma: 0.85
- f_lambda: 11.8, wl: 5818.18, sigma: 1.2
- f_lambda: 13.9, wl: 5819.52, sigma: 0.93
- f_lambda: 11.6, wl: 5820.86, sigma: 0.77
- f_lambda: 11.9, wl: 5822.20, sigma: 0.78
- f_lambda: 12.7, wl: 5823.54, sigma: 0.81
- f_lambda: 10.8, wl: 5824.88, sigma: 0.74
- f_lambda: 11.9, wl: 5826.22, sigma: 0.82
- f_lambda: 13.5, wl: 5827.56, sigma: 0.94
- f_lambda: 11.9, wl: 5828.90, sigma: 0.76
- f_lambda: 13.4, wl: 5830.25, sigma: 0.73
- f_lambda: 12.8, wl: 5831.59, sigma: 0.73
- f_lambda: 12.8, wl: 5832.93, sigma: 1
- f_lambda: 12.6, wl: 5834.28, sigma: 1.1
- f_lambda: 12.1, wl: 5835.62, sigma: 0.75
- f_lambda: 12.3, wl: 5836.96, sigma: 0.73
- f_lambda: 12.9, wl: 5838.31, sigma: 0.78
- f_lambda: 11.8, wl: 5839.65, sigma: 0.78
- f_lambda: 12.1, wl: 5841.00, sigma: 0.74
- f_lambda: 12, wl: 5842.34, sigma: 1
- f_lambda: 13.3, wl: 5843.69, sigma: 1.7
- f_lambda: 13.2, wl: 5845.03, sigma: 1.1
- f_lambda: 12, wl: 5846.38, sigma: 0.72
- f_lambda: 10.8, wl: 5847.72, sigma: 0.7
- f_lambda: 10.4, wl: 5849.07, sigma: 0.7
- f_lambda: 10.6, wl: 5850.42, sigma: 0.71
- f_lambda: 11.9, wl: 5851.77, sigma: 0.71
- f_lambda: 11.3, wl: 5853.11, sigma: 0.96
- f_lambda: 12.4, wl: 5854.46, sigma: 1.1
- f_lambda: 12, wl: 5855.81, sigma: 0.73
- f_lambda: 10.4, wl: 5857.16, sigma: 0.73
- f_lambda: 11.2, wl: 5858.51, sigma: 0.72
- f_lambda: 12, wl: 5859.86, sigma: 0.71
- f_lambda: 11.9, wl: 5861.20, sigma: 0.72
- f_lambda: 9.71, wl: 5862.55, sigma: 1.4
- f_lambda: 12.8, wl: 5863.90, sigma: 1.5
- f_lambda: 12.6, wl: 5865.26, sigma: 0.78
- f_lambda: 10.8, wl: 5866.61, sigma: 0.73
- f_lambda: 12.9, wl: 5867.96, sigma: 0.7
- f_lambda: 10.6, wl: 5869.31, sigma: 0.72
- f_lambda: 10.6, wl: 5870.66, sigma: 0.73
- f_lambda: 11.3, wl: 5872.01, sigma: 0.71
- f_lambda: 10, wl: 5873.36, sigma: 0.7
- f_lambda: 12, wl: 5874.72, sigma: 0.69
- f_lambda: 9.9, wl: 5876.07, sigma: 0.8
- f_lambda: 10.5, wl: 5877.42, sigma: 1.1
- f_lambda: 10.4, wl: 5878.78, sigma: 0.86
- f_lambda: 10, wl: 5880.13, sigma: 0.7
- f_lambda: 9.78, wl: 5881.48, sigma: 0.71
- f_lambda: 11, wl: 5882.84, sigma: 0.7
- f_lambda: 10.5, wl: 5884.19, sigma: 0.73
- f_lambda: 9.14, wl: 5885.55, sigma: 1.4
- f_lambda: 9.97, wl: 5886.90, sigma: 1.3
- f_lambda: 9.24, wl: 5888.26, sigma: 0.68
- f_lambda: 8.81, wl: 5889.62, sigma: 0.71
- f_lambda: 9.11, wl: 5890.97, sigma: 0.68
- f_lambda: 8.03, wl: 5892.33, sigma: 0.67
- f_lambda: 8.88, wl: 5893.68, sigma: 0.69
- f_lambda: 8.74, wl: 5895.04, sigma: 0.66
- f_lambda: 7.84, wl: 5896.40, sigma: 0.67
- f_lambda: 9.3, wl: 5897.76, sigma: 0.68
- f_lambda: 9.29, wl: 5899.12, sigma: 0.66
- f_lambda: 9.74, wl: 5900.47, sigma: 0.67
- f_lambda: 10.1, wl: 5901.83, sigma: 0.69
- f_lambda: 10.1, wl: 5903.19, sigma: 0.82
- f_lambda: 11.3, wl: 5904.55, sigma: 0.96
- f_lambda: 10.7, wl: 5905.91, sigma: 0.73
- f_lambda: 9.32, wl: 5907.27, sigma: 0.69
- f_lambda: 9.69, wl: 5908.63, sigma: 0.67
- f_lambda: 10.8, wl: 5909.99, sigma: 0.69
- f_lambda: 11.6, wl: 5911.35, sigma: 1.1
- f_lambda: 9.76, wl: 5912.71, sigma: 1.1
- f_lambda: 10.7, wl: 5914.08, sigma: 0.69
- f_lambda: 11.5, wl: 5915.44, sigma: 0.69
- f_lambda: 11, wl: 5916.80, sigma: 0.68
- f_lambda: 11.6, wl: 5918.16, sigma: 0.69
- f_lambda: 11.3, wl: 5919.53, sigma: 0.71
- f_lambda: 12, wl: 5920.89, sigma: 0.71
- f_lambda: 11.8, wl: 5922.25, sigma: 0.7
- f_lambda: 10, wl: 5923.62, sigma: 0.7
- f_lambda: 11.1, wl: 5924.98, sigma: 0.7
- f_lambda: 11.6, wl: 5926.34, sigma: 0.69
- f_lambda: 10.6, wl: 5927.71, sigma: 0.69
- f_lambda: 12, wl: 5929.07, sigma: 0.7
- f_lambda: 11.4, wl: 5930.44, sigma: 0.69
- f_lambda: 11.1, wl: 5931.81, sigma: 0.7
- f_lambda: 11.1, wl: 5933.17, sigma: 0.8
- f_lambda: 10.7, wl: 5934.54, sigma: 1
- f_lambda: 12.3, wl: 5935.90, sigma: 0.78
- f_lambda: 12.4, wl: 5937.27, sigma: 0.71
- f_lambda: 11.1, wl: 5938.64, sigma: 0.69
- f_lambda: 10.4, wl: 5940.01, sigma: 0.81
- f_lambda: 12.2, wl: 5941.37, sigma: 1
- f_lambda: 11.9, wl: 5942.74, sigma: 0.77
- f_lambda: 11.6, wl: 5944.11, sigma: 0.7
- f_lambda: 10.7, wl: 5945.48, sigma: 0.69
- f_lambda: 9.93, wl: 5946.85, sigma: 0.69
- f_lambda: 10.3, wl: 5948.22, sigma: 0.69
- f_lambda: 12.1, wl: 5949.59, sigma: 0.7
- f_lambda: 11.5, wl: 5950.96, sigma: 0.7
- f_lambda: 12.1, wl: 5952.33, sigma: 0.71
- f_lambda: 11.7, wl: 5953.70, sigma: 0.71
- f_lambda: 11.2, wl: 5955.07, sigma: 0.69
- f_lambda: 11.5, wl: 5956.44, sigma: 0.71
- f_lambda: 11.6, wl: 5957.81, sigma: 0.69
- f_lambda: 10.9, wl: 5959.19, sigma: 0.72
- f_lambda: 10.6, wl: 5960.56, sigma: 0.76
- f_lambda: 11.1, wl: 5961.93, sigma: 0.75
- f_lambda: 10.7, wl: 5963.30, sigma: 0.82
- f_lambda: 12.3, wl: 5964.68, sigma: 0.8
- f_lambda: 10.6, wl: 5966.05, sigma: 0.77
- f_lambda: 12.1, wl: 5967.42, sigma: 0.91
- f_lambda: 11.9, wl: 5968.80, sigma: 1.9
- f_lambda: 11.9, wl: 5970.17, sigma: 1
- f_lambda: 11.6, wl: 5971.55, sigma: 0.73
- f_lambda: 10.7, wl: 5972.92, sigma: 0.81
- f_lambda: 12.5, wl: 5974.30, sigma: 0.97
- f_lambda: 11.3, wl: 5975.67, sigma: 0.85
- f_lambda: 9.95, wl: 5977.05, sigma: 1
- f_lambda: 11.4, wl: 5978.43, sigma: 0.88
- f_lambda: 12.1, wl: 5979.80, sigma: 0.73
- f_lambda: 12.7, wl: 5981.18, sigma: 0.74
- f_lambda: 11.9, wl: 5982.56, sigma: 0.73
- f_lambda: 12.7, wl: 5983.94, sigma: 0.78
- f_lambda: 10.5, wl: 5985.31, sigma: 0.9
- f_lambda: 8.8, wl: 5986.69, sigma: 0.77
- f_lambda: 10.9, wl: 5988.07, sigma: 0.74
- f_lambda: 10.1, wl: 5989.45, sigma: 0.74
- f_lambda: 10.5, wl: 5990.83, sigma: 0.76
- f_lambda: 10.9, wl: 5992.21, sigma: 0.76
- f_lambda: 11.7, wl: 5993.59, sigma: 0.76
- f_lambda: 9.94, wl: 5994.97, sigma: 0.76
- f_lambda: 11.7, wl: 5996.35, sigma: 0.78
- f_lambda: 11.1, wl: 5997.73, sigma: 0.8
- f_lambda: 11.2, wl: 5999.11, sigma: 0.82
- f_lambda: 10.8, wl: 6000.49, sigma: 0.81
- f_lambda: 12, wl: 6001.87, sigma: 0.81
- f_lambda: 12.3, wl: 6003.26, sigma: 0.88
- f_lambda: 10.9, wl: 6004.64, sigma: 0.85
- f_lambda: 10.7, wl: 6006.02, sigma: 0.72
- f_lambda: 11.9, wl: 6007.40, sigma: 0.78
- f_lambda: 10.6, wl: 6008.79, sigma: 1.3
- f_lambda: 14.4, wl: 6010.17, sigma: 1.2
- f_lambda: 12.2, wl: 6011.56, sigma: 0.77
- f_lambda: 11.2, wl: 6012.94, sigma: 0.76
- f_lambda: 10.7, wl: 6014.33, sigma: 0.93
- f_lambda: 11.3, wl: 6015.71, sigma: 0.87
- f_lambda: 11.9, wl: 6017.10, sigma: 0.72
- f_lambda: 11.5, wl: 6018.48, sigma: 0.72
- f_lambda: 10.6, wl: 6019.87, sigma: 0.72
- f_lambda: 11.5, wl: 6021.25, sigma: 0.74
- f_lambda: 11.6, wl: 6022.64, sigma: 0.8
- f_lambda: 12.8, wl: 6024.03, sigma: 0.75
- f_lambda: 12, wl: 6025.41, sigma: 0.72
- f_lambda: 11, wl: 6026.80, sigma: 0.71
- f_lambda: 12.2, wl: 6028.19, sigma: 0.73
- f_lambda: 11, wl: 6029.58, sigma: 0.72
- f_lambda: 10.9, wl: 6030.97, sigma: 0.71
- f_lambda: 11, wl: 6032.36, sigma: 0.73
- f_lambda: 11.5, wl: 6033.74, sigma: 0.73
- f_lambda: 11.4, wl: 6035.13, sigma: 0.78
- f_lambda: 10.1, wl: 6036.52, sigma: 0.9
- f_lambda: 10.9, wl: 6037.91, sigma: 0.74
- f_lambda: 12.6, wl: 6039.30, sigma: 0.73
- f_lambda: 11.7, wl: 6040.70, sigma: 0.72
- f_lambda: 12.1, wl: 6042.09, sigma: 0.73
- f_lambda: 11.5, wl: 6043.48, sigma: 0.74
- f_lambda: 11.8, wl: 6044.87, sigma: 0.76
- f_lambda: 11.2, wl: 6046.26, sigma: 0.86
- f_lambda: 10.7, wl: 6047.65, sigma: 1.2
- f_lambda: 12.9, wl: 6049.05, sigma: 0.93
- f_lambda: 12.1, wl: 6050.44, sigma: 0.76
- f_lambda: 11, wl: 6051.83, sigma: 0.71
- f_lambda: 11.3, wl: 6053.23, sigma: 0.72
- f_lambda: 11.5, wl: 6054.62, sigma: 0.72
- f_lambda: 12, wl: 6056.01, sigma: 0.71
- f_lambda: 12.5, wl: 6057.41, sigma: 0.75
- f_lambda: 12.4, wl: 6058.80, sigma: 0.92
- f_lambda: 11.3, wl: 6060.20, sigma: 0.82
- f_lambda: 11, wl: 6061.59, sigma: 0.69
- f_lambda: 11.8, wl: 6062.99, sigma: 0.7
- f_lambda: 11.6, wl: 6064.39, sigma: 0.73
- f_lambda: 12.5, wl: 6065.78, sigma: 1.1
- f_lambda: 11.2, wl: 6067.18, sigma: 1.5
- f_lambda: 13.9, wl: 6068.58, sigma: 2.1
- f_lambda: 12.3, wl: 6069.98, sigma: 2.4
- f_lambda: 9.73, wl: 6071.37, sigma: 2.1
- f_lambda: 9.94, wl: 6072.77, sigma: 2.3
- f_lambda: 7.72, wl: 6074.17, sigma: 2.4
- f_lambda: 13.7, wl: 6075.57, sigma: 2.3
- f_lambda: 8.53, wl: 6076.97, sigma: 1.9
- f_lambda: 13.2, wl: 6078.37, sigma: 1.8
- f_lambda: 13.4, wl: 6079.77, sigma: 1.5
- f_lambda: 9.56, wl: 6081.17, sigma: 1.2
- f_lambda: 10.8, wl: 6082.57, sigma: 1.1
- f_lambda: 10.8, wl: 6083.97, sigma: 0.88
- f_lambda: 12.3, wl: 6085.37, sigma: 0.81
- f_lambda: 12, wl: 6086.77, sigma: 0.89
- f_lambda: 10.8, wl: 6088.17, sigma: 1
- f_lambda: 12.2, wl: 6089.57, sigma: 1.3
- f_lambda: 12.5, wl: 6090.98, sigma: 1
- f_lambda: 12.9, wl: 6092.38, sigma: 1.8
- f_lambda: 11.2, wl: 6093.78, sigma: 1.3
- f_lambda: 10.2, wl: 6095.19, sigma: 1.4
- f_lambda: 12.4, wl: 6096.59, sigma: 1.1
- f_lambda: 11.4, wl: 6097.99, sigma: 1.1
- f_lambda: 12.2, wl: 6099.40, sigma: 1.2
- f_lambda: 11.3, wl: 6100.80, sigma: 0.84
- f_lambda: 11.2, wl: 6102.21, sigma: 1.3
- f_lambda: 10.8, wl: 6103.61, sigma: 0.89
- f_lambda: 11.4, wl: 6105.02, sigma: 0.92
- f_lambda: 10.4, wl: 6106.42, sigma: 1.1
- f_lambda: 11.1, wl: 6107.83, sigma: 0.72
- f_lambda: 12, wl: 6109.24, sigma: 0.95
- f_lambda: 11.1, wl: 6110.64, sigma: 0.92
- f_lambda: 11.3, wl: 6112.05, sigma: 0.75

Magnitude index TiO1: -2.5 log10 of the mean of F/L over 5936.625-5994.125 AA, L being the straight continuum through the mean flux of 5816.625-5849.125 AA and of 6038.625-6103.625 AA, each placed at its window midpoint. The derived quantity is 0.06 mag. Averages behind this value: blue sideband 12.3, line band 11.3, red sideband 11.6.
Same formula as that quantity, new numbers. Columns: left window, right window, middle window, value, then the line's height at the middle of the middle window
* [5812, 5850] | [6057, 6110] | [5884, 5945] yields 0.142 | 12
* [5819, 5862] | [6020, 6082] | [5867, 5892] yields 0.163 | 12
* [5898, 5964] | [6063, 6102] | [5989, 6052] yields -0.013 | 11.3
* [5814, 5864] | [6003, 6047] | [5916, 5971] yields 0.038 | 11.8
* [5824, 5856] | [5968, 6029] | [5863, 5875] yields 0.050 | 12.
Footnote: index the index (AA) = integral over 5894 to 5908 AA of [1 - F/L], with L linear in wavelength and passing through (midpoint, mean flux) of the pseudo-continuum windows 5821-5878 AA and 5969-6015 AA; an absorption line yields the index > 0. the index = 2.40 AA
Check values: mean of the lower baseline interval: 11.8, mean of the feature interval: 9.62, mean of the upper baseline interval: 11.3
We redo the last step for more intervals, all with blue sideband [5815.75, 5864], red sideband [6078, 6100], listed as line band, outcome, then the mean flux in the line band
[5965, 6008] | 2.07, 11.3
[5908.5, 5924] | 1.15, 11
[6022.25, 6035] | 0.27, 11.6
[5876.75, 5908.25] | 6.11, 9.64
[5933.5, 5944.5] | 0.32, 11.6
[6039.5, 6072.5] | 0.08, 11.7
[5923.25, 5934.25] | 0.73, 11.1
